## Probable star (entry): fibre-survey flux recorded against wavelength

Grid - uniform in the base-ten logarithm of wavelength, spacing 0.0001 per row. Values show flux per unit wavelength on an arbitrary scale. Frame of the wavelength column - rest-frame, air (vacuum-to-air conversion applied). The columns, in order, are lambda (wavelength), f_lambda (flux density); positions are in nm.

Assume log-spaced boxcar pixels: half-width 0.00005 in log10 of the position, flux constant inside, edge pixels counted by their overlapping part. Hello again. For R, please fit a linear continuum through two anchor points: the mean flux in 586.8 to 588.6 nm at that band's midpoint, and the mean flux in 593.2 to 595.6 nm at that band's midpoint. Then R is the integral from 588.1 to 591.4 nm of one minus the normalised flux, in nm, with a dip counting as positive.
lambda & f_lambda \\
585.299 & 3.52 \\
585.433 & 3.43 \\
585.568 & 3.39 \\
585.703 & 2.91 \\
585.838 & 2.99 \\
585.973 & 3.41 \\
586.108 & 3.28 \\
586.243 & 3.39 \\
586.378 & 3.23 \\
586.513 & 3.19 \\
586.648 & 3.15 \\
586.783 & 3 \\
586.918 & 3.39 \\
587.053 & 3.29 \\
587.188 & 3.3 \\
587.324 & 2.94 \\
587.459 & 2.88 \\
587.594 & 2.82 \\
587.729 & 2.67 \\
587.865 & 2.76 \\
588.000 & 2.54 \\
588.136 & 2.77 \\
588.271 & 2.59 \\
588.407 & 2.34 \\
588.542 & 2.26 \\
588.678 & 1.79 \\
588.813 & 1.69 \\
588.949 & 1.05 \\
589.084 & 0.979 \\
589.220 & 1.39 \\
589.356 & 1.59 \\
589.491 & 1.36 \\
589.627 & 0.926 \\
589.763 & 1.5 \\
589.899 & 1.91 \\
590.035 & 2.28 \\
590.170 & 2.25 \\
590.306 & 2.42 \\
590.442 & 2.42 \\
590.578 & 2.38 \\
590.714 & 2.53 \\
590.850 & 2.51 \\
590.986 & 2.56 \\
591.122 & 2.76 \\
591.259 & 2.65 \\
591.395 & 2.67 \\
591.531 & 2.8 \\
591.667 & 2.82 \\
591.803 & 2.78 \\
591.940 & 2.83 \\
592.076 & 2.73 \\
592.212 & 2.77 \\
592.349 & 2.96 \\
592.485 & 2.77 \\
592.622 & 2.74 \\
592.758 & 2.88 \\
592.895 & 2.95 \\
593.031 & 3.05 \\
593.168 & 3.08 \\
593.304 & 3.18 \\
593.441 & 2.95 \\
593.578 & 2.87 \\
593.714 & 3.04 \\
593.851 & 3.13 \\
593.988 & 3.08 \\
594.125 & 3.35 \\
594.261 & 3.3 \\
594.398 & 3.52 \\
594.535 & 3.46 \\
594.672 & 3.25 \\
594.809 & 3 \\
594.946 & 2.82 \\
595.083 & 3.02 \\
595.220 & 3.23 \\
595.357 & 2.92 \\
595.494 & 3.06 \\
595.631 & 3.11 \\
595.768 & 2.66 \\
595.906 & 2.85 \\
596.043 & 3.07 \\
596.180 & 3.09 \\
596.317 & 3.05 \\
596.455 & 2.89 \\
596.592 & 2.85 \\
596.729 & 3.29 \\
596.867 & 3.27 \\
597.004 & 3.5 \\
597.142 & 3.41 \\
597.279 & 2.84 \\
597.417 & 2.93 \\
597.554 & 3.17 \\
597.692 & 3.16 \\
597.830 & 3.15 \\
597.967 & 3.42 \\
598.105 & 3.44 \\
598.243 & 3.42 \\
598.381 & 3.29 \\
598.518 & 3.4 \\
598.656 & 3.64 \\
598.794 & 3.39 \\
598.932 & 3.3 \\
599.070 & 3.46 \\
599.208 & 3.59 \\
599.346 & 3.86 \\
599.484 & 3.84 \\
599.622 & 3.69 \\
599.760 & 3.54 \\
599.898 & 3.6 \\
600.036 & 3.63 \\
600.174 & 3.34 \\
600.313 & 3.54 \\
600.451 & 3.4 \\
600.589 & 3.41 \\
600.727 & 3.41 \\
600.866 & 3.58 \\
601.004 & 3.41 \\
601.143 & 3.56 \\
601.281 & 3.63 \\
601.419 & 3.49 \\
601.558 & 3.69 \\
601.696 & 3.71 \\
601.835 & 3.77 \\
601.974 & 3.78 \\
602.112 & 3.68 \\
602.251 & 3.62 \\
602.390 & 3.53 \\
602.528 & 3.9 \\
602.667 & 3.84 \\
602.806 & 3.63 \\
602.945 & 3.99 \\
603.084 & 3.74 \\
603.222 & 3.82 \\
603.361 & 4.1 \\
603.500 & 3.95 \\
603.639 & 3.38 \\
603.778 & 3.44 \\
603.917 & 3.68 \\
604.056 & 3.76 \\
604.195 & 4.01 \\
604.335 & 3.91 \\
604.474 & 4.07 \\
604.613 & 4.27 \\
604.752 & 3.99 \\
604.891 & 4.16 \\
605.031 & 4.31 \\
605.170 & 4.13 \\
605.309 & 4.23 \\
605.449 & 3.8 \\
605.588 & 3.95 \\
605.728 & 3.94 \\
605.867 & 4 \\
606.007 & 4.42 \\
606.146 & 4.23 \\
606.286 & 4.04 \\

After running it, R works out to 0.99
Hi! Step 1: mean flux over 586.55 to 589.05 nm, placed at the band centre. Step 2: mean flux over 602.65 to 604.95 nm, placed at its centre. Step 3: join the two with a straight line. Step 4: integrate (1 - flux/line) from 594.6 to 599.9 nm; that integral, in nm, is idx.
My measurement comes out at 0.18 nm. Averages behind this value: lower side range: 2.61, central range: 3.24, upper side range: 3.87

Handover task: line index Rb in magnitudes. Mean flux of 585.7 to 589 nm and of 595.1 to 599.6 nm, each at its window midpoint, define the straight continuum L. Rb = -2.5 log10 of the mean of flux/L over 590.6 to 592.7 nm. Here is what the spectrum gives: 0.10 mag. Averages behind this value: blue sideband 2.79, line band 2.72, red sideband 3.24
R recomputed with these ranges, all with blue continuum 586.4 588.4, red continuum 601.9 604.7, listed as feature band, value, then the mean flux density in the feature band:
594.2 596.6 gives 0.22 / 3.07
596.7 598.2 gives 0.11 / 3.23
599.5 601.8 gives 0.07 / 3.55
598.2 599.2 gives 0.04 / 3.42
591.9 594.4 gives 0.20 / 3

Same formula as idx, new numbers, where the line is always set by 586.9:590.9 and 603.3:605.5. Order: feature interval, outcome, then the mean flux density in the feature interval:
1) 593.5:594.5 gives -0.14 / 3.19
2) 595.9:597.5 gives 0.00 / 3.1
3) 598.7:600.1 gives -0.08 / 3.59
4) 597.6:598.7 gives -0.03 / 3.35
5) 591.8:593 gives -0.10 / 2.83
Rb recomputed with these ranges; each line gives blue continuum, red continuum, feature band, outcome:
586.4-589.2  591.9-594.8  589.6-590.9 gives 0.28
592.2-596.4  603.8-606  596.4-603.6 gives 0.02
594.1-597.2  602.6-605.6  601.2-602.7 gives 0.01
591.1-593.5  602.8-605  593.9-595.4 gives -0.04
